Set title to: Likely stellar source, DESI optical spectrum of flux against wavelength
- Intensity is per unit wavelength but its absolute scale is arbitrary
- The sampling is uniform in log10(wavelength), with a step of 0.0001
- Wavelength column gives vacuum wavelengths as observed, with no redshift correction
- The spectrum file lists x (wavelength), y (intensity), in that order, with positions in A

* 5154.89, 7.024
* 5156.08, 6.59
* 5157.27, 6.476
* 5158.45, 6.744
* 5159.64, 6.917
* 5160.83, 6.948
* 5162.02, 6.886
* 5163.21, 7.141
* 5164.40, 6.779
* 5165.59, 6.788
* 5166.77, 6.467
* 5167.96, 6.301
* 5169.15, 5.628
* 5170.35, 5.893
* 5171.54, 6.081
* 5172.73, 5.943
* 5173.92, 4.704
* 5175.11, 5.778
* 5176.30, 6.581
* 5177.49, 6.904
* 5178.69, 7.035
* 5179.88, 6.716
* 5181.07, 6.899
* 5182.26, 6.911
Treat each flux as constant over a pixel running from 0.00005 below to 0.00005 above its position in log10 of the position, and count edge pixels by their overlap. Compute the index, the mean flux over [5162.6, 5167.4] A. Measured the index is 6.8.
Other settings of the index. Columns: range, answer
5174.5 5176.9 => 6.19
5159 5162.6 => 6.9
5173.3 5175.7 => 5.25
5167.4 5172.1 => 5.96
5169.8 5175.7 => 5.68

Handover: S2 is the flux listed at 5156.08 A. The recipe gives 6.59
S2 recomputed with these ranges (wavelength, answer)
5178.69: 7.035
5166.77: 6.467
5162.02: 6.886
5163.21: 7.141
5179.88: 6.716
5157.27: 6.476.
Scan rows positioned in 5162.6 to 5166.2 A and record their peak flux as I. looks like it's 7.141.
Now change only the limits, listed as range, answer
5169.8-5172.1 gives 6.081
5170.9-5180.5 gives 7.035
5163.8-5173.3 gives 6.788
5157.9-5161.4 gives 6.948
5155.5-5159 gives 6.744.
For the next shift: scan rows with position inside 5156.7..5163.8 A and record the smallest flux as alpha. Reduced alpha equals 6.476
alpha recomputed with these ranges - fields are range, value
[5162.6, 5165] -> 6.779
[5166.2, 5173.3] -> 5.628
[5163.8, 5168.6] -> 6.301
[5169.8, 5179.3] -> 4.704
